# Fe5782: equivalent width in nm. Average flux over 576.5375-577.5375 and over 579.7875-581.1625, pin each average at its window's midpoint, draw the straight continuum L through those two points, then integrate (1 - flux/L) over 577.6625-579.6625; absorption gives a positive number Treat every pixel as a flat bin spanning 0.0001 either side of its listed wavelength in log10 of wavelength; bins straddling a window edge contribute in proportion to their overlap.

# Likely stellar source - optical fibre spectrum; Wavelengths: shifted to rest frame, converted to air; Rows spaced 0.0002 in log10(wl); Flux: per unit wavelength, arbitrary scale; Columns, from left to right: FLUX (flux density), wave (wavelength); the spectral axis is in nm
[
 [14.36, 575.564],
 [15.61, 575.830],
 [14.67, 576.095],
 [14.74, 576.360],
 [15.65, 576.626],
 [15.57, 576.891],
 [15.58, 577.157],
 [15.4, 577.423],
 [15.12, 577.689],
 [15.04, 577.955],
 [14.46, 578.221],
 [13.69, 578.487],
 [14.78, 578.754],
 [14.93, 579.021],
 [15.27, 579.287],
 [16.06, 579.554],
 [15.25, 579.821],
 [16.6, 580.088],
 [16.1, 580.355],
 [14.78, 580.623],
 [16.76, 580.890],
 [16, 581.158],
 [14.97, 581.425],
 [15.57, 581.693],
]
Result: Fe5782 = 0.11 nm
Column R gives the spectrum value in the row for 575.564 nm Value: 14.36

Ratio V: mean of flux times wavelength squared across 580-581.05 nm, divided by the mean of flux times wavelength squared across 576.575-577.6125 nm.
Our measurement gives 1.0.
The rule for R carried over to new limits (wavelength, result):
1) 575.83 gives 15.61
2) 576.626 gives 15.65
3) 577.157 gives 15.58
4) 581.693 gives 15.57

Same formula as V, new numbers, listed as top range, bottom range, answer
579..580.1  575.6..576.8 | 1.04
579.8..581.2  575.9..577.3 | 1.06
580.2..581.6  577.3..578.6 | 1.08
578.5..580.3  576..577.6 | 1.02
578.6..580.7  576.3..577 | 1.02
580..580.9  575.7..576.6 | 1.07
